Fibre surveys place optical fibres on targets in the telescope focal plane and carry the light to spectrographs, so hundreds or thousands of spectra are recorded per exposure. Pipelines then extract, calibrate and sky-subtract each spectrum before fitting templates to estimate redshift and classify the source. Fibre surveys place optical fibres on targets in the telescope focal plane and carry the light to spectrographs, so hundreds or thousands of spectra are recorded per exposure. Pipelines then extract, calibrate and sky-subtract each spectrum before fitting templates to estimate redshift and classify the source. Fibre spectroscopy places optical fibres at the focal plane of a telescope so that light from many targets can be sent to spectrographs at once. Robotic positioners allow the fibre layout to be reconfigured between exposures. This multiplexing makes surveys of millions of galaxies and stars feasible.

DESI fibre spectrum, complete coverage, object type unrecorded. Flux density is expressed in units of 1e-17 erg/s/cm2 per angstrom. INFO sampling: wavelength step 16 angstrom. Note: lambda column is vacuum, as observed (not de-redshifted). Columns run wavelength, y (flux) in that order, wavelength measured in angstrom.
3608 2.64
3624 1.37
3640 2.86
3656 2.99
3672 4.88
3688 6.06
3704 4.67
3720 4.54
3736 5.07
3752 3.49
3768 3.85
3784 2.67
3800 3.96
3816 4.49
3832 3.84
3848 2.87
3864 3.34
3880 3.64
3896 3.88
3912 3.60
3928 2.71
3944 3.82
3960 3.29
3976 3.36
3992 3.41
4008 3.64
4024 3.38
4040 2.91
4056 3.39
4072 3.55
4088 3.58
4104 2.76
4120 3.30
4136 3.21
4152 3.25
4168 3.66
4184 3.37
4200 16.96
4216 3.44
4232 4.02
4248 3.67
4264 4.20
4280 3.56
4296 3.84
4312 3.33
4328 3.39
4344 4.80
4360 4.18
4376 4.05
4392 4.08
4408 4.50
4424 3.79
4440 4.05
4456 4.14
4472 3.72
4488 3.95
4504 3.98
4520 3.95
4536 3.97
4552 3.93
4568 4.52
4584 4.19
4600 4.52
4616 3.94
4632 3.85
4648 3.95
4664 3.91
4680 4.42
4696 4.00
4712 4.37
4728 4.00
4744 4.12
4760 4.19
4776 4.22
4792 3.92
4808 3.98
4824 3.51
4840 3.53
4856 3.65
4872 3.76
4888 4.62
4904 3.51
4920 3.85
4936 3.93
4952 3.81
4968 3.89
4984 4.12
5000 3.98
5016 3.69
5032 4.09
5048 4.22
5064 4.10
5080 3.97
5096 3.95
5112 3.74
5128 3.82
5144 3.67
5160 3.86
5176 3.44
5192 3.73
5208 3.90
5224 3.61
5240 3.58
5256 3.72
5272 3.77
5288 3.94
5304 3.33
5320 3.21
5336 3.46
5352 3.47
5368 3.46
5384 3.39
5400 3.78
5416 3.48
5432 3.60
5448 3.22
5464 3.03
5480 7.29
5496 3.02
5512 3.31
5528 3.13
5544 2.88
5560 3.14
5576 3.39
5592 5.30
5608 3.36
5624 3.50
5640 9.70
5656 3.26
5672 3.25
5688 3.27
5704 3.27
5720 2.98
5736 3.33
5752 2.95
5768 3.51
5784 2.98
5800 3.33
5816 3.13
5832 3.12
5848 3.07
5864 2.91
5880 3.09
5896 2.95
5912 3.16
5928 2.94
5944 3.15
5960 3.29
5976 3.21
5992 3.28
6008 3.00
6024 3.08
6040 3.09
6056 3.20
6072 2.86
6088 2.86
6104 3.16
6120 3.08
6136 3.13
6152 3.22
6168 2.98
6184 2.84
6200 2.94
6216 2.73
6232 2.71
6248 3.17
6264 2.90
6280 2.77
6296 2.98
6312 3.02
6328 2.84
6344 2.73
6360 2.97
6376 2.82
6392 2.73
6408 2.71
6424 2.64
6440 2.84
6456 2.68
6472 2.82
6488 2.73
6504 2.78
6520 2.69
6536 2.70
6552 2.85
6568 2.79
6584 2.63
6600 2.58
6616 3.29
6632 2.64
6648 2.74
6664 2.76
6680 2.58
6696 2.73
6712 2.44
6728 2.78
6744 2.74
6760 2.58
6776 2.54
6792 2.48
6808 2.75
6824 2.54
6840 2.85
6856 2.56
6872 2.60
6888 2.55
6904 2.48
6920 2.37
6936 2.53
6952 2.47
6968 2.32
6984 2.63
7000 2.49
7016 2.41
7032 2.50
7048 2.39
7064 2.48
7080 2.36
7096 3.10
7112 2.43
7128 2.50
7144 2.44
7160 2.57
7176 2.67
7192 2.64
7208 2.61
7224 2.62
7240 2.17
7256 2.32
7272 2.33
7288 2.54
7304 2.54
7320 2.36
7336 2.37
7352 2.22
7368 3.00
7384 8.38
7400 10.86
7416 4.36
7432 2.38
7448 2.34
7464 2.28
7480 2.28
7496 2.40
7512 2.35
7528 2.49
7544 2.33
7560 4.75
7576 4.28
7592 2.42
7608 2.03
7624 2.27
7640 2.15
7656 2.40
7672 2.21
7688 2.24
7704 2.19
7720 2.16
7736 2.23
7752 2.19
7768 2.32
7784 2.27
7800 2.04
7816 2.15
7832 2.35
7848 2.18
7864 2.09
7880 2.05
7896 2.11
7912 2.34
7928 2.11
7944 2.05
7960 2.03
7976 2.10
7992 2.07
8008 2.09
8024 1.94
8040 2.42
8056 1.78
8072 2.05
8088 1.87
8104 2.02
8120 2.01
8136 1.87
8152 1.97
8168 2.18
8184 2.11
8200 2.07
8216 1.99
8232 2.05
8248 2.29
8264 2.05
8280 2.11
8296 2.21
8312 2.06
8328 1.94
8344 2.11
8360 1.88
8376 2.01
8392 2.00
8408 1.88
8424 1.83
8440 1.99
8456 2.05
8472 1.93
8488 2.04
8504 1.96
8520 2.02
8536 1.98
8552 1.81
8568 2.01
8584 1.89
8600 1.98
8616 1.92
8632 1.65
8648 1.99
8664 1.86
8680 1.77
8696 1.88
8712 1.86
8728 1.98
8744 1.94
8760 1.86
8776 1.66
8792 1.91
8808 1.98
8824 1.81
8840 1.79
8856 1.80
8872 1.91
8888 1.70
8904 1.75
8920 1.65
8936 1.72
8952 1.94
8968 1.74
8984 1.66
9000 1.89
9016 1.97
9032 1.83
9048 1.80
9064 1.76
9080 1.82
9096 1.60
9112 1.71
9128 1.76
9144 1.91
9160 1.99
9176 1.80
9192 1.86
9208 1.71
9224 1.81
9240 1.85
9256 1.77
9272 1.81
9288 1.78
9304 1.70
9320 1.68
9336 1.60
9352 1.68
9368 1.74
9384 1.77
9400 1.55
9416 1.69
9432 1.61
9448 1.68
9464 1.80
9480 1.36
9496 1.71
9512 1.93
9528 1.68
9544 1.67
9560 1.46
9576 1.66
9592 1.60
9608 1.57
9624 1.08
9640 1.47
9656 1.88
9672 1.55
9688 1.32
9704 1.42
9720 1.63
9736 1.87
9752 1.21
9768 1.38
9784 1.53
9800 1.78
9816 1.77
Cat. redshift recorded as 0.126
